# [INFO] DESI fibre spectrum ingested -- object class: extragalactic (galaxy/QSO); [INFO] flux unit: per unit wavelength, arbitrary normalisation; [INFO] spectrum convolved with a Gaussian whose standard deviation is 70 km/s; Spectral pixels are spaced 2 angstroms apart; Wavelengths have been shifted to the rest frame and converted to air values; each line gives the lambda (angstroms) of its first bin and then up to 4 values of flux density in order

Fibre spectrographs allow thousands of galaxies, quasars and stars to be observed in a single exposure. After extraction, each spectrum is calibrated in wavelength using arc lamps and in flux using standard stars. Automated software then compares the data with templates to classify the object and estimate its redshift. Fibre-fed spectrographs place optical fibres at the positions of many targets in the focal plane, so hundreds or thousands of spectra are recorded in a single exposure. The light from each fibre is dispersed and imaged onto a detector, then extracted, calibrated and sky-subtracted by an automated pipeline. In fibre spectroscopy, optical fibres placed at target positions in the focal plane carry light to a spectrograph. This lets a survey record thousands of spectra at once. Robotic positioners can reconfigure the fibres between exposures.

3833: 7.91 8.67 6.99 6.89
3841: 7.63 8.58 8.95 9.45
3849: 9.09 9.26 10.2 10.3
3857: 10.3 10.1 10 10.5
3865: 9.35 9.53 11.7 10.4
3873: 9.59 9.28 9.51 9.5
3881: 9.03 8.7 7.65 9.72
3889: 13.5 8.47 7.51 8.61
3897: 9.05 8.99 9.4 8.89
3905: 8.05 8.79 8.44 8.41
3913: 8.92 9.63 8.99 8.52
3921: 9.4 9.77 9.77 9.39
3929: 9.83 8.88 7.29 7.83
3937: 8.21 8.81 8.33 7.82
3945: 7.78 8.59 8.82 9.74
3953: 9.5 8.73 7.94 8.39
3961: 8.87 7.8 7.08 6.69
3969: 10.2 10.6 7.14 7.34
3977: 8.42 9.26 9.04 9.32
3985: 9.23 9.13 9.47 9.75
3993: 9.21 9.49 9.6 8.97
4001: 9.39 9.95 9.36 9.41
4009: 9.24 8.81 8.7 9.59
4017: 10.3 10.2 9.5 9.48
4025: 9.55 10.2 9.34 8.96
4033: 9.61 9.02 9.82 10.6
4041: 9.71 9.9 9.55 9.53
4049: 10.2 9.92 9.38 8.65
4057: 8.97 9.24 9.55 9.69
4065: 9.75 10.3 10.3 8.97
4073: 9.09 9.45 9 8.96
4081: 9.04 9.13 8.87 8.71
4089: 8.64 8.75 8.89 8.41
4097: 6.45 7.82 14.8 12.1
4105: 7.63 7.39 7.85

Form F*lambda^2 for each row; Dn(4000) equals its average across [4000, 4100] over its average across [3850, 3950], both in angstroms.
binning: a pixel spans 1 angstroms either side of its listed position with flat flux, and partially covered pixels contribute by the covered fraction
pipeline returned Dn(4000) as 1.09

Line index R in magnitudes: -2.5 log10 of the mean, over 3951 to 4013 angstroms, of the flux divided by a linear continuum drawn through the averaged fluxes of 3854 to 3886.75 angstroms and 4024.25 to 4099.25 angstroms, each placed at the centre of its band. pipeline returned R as 0.06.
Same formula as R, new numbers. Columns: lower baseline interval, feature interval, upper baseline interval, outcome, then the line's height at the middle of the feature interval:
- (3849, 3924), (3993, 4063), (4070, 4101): -0.058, 9.03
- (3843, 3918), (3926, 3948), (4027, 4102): 0.117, 9.39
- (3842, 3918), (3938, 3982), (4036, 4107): 0.108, 9.38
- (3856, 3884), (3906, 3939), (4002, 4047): 0.101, 9.74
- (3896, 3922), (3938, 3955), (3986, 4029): 0.053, 9.11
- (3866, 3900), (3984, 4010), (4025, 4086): 0.009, 9.48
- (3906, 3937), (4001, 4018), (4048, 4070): -0.006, 9.37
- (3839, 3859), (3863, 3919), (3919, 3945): -0.033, 8.97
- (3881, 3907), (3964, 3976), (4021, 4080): 0.138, 9.28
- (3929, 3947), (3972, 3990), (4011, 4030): 0.031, 8.95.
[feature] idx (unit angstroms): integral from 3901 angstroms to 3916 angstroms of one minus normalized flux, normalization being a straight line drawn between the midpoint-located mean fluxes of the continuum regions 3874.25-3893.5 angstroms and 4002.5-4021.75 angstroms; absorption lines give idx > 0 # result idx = 0.9 angstroms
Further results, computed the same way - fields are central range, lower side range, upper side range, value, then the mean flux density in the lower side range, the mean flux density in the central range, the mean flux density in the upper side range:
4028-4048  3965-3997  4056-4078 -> -0.67 angstroms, 8.91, 9.6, 9.48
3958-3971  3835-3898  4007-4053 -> 1.56 angstroms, 9.32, 8.36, 9.61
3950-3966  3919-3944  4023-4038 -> 0.81 angstroms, 8.77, 8.51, 9.5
